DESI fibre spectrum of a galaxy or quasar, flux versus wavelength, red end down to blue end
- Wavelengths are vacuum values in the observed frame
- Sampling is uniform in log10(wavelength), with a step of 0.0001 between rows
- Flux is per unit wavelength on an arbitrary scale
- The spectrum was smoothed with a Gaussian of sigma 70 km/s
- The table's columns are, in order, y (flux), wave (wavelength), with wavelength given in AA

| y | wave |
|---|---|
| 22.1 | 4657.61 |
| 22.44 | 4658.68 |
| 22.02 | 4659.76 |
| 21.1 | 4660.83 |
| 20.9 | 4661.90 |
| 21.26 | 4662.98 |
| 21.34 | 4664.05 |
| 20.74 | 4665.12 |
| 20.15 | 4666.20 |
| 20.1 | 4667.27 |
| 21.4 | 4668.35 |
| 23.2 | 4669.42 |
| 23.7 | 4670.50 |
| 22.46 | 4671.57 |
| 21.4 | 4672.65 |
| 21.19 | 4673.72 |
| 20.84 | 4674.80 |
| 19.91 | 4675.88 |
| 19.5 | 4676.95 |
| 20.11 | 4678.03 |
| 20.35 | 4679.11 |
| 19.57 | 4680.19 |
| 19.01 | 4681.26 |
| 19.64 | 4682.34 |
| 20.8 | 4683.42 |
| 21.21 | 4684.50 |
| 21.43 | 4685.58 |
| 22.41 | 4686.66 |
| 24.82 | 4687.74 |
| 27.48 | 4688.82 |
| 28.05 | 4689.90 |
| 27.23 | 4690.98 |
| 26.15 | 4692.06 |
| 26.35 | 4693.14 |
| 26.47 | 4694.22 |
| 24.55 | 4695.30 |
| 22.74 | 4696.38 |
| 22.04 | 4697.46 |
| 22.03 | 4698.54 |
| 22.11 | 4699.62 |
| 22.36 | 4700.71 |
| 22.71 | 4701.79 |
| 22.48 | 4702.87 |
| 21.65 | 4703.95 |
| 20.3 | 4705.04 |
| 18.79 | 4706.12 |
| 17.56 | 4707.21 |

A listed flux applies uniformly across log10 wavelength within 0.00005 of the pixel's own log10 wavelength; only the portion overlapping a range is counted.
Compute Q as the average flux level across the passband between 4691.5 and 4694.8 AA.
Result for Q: 26.3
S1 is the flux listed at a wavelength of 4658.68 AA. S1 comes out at 22.44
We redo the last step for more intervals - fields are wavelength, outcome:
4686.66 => 22.41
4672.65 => 21.4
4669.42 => 23.2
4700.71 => 22.36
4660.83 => 21.1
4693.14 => 26.35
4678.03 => 20.11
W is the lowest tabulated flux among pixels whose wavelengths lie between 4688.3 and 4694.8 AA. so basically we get 26.15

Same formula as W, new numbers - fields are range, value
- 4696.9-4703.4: 22.03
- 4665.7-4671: 20.1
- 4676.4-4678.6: 19.5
